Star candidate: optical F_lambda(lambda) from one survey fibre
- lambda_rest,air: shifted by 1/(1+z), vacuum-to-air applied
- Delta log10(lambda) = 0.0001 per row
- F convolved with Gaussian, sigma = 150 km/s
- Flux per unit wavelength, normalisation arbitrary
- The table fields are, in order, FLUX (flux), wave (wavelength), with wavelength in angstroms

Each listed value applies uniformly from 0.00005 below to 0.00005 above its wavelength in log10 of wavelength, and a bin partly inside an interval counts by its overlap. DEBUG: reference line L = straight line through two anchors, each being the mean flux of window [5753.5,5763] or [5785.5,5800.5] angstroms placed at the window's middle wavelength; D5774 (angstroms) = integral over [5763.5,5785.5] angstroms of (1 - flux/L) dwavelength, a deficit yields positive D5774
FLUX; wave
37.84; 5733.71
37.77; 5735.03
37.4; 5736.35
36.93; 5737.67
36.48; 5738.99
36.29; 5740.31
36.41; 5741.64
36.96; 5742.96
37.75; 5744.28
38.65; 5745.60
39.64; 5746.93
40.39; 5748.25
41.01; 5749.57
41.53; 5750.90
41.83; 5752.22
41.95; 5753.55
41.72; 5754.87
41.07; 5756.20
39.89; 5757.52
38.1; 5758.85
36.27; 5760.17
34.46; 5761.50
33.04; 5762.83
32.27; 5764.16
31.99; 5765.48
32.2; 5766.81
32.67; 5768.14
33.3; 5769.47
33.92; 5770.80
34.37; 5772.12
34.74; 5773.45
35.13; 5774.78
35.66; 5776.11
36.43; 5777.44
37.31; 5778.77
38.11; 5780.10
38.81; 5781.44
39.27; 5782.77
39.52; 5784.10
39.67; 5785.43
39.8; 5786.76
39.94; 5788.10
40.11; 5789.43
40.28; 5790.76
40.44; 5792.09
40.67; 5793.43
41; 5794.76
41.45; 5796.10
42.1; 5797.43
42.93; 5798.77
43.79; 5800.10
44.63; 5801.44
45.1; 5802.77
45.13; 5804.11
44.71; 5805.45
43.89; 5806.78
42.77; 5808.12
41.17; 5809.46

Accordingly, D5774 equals 2.3 angstroms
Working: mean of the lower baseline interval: 38.4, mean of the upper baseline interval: 41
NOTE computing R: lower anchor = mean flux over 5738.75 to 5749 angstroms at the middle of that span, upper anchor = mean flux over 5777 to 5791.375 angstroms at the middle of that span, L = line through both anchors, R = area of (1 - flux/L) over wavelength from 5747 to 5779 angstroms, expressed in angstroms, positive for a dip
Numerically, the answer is 1.4 angstroms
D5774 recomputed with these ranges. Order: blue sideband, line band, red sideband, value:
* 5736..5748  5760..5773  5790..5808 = 2.1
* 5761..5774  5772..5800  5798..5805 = 0.1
